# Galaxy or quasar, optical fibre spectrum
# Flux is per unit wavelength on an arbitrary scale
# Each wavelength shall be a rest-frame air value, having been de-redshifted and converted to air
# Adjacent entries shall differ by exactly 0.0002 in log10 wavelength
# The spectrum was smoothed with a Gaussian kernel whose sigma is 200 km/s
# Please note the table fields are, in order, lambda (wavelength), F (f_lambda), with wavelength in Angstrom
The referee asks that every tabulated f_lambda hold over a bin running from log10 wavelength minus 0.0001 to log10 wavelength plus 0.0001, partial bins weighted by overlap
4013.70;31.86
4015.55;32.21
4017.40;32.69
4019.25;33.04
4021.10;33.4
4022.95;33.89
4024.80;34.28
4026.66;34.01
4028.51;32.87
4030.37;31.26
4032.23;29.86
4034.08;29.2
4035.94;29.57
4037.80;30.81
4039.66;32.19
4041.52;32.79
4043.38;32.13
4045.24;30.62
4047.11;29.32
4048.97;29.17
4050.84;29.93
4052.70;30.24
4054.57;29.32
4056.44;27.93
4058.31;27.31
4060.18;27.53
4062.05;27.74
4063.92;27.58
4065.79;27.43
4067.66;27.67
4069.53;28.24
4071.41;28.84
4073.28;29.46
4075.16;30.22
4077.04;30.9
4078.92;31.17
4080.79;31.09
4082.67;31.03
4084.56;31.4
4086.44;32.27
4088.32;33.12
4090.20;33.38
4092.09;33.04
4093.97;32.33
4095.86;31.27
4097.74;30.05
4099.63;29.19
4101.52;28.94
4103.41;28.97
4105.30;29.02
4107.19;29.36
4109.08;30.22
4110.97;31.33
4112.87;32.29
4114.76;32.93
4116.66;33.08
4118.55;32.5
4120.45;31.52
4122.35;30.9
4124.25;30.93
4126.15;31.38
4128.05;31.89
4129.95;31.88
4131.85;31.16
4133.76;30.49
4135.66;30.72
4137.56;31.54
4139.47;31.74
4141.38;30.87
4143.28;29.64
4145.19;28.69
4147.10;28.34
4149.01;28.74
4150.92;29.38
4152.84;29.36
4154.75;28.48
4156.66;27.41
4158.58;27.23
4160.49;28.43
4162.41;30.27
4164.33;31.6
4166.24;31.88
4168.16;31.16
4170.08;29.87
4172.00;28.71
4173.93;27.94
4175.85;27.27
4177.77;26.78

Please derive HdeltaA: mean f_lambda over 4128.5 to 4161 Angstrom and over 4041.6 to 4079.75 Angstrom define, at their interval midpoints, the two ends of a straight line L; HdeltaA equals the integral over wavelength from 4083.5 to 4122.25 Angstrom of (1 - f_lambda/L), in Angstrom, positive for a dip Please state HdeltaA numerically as -2.4 Angstrom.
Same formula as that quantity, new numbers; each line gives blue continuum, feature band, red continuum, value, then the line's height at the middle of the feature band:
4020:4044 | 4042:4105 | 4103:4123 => 3.20 Angstrom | 31.6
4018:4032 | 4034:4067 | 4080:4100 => 3.11 Angstrom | 32.5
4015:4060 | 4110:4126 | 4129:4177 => -0.95 Angstrom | 30.1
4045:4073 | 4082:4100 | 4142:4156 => -1.94 Angstrom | 28.7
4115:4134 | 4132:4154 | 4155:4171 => 0.52 Angstrom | 30.7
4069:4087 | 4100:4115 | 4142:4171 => -0.08 Angstrom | 30.1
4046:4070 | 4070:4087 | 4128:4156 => -1.04 Angstrom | 28.8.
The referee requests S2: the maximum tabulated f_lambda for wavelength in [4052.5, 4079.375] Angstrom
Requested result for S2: 31.17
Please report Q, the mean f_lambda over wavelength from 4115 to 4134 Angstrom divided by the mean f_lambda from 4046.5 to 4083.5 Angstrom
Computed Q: 1.1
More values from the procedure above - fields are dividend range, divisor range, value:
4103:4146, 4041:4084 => 1.05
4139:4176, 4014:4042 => 0.91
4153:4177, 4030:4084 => 0.98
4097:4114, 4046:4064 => 1.05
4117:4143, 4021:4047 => 0.99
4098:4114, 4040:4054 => 0.98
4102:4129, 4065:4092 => 1.02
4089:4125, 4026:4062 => 1.03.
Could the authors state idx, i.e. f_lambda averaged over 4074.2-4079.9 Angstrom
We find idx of 30.8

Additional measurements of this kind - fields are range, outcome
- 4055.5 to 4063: 27.6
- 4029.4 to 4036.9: 30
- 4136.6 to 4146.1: 30.5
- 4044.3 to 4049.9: 29.7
